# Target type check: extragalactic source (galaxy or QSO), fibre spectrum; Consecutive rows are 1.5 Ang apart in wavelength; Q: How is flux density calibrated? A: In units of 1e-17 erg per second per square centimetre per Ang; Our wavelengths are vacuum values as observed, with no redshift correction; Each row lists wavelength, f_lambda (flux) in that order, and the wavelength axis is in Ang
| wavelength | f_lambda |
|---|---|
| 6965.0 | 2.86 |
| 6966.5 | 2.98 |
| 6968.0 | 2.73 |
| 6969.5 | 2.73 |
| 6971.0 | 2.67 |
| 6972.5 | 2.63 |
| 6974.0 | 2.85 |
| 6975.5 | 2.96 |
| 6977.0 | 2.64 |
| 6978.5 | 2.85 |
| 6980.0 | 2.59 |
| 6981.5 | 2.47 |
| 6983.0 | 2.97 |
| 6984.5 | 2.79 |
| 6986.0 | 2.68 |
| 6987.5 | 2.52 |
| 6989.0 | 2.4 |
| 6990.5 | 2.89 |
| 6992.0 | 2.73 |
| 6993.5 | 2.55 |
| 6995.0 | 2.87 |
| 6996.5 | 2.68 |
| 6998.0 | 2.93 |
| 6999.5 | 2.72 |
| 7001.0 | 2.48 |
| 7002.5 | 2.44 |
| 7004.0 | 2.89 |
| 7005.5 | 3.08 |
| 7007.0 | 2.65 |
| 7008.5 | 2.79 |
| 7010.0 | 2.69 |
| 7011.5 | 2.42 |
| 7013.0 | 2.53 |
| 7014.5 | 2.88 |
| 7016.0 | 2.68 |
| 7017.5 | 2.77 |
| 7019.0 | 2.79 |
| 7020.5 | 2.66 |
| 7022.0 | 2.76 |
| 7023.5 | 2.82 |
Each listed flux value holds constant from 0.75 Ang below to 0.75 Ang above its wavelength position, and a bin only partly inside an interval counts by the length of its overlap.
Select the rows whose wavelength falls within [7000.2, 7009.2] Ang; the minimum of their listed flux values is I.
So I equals 2.44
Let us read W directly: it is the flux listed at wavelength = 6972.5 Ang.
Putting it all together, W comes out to 2.63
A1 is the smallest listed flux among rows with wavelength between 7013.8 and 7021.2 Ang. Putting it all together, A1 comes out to 2.66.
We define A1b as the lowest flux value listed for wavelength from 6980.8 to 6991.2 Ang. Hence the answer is 2.4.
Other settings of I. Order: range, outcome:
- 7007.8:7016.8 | 2.42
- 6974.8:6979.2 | 2.64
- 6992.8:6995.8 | 2.55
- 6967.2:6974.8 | 2.63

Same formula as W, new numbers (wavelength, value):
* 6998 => 2.93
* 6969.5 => 2.73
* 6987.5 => 2.52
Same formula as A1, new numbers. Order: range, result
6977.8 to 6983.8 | 2.47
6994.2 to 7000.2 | 2.68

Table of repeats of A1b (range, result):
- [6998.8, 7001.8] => 2.48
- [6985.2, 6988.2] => 2.52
